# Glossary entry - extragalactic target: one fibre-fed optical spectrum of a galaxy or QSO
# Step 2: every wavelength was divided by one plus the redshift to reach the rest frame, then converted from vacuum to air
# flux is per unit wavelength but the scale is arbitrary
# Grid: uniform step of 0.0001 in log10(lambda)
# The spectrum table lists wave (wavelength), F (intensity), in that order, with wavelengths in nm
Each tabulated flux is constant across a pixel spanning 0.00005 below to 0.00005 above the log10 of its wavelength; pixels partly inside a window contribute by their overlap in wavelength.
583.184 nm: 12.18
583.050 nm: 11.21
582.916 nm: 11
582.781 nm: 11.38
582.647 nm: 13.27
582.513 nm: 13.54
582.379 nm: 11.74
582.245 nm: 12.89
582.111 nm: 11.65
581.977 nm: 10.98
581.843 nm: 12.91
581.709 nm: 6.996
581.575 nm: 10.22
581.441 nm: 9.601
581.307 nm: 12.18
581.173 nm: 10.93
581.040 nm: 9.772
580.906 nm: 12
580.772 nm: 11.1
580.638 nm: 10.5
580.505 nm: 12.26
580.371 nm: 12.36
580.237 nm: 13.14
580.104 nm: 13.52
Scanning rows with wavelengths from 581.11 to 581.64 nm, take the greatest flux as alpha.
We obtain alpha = 12.18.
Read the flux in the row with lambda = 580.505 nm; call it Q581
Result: 12.26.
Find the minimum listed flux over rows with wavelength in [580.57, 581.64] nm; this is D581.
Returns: 9.601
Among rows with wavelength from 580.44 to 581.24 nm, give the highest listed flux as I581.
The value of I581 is 12.26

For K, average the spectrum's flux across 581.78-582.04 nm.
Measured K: 11.9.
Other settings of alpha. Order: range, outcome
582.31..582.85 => 13.54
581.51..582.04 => 12.91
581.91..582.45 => 12.89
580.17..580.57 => 13.14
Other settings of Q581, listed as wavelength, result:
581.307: 12.18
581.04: 9.772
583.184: 12.18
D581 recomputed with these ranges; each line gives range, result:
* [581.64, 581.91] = 6.996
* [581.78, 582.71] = 10.98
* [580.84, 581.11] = 9.772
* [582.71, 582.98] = 11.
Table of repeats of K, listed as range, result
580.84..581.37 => 11.2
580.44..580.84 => 11.3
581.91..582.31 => 11.8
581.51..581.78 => 8.66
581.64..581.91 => 9.95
